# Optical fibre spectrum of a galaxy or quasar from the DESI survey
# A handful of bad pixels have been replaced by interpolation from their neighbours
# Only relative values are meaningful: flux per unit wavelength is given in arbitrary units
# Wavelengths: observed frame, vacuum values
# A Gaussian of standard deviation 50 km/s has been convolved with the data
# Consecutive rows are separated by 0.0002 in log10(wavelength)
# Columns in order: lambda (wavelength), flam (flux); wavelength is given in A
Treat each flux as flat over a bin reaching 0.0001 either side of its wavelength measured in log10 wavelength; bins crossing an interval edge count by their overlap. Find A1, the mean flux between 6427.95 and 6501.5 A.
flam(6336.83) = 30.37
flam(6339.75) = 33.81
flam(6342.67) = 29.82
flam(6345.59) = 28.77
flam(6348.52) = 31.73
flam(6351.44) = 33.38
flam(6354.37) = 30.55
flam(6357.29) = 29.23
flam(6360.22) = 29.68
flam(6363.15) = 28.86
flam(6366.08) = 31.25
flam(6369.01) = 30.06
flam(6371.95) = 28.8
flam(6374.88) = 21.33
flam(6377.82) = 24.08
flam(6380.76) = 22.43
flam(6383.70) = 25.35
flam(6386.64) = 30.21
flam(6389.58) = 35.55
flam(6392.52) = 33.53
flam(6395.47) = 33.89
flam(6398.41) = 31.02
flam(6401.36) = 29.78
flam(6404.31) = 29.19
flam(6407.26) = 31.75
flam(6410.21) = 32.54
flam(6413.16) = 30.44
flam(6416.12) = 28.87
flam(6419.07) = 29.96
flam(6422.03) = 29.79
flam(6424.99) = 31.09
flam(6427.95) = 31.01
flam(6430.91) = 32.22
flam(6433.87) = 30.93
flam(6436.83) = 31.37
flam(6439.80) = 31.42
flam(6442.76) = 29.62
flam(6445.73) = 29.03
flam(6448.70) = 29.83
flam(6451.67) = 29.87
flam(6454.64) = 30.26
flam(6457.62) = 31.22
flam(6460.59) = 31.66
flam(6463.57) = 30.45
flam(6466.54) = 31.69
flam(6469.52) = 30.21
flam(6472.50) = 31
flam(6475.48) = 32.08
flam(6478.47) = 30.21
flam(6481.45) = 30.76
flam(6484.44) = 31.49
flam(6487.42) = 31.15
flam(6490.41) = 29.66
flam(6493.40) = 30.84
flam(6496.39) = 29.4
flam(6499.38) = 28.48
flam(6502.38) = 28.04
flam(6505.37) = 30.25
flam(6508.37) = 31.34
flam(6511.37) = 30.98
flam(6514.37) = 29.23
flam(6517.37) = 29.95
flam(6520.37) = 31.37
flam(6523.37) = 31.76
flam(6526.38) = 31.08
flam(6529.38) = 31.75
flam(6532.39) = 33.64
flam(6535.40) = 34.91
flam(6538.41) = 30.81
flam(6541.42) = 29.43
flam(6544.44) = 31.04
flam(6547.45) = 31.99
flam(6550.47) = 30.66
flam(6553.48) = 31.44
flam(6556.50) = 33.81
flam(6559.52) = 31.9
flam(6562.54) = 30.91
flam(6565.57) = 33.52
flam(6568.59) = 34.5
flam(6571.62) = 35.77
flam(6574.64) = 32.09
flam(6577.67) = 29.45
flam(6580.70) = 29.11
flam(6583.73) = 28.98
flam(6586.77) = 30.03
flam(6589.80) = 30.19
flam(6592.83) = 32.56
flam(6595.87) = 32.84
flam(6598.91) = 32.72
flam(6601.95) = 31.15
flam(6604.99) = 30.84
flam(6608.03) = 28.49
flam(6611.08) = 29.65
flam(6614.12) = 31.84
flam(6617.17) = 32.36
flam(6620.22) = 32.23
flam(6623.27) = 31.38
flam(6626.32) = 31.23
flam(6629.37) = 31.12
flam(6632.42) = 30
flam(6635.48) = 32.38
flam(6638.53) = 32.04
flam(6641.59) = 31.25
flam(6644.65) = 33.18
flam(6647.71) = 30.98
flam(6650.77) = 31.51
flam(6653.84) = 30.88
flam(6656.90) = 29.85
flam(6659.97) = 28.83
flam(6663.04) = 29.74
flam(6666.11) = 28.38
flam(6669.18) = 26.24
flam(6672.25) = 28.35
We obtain 30.6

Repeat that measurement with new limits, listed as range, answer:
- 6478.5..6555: 30.9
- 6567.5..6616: 31.2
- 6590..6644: 31.4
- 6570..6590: 30.9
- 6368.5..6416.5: 29.3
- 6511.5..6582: 31.7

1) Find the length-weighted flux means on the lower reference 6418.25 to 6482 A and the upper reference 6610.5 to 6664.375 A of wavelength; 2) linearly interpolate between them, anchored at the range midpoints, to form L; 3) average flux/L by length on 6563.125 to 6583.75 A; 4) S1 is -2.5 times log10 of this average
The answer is -0.04 mag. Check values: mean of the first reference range 30.7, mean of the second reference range 31.2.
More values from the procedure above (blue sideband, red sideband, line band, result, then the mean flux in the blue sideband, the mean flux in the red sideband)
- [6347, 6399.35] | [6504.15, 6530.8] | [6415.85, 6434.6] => -0.02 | 29.5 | 30.9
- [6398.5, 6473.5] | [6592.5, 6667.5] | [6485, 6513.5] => 0.03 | 30.6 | 31.1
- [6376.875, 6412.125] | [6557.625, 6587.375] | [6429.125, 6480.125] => -0.01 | 30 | 31.7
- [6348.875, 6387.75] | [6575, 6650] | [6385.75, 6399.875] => -0.16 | 28.2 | 31.1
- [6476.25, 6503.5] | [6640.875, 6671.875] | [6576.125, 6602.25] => -0.03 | 30.1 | 30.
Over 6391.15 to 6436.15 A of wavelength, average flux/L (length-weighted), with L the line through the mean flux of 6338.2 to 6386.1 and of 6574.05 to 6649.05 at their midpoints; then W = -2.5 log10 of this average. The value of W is -0.07 mag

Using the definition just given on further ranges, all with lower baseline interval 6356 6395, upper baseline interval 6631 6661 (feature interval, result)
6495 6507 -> 0.03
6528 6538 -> -0.11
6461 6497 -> -0.04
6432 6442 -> -0.07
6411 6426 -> -0.04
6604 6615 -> 0.03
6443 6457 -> -0.02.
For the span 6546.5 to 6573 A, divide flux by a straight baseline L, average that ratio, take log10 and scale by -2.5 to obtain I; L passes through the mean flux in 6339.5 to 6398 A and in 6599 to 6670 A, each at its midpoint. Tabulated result -0.08 mag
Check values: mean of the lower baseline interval 29.6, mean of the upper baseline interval 30.8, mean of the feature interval 32.7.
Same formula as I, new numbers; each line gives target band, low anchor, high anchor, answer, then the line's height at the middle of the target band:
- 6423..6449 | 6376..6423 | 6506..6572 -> -0.01 mag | 30.4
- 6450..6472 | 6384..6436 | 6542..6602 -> 0.02 mag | 31.3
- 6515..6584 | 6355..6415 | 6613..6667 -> -0.04 mag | 30.5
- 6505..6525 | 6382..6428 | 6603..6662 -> 0.01 mag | 30.9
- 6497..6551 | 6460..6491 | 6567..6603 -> 0.01 mag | 31.3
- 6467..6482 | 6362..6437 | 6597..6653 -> -0.02 mag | 30.3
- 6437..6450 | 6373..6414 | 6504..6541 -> 0.00 mag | 30.1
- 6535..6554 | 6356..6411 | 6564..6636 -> -0.01 mag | 30.9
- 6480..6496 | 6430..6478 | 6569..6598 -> 0.01 mag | 30.9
